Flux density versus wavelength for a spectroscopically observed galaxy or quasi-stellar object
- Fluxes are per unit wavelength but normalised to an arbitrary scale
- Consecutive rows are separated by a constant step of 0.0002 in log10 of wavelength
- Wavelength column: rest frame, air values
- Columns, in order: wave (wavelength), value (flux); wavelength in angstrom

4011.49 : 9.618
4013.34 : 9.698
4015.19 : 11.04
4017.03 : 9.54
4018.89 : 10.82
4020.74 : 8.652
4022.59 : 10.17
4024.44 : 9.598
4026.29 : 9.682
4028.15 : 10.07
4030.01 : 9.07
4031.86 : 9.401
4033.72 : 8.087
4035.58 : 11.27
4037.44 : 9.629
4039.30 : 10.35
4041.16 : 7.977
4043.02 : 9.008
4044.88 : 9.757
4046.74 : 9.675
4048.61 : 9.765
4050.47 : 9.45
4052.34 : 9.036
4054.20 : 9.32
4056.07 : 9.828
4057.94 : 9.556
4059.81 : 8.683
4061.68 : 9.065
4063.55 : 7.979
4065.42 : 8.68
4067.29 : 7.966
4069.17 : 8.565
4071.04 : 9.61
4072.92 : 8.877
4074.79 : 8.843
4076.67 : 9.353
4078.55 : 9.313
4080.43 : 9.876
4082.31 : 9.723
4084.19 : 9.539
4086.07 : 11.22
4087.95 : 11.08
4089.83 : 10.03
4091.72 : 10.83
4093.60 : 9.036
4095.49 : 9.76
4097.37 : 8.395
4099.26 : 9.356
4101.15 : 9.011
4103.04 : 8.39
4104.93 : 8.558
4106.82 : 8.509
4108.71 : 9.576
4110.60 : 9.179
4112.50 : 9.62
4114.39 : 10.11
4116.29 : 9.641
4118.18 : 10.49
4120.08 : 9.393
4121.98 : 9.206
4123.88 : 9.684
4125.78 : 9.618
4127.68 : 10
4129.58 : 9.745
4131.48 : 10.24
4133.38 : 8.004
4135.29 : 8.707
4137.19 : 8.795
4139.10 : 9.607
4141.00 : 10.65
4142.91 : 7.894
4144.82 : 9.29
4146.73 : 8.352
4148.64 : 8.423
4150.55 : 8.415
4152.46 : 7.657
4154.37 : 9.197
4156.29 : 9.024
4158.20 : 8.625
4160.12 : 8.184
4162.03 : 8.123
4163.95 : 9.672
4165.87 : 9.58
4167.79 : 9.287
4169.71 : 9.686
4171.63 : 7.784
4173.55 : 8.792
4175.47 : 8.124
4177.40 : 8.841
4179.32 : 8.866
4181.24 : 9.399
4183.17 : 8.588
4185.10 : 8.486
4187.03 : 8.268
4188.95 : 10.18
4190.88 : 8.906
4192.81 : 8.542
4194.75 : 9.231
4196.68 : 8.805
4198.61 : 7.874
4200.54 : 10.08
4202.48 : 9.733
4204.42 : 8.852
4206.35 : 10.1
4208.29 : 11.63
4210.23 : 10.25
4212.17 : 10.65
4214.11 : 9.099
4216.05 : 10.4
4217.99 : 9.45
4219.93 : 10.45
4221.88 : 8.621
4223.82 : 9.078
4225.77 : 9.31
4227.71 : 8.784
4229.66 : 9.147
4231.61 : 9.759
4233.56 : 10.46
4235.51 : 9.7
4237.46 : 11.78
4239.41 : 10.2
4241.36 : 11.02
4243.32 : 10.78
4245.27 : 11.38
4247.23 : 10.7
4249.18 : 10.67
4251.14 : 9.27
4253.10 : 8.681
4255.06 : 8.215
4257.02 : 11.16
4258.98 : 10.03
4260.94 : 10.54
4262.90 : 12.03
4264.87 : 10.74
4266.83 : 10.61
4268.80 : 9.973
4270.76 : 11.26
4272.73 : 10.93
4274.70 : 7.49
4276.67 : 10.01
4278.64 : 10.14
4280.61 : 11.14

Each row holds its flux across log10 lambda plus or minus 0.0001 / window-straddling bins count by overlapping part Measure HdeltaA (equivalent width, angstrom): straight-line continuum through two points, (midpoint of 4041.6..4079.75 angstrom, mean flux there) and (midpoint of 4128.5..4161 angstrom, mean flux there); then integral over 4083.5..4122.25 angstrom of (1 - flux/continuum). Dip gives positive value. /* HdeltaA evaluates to -2.5 angstrom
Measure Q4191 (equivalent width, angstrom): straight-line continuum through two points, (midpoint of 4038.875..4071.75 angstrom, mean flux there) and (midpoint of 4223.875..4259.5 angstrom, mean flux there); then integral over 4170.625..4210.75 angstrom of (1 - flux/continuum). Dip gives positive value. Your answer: 2.8 angstrom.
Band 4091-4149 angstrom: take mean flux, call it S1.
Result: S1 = 9.3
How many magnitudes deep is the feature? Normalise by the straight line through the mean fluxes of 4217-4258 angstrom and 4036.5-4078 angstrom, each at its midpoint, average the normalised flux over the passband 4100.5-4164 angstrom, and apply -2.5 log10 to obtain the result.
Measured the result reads 0.04 mag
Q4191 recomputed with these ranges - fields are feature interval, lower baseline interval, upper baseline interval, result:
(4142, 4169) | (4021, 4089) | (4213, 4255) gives 2.74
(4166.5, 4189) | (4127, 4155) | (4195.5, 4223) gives 1.34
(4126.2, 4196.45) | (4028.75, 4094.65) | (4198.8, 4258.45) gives 5.85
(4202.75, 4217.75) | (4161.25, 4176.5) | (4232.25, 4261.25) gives -0.71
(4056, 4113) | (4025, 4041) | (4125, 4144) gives 1.10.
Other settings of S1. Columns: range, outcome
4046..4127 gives 9.38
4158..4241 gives 9.36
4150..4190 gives 8.8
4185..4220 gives 9.53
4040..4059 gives 9.35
